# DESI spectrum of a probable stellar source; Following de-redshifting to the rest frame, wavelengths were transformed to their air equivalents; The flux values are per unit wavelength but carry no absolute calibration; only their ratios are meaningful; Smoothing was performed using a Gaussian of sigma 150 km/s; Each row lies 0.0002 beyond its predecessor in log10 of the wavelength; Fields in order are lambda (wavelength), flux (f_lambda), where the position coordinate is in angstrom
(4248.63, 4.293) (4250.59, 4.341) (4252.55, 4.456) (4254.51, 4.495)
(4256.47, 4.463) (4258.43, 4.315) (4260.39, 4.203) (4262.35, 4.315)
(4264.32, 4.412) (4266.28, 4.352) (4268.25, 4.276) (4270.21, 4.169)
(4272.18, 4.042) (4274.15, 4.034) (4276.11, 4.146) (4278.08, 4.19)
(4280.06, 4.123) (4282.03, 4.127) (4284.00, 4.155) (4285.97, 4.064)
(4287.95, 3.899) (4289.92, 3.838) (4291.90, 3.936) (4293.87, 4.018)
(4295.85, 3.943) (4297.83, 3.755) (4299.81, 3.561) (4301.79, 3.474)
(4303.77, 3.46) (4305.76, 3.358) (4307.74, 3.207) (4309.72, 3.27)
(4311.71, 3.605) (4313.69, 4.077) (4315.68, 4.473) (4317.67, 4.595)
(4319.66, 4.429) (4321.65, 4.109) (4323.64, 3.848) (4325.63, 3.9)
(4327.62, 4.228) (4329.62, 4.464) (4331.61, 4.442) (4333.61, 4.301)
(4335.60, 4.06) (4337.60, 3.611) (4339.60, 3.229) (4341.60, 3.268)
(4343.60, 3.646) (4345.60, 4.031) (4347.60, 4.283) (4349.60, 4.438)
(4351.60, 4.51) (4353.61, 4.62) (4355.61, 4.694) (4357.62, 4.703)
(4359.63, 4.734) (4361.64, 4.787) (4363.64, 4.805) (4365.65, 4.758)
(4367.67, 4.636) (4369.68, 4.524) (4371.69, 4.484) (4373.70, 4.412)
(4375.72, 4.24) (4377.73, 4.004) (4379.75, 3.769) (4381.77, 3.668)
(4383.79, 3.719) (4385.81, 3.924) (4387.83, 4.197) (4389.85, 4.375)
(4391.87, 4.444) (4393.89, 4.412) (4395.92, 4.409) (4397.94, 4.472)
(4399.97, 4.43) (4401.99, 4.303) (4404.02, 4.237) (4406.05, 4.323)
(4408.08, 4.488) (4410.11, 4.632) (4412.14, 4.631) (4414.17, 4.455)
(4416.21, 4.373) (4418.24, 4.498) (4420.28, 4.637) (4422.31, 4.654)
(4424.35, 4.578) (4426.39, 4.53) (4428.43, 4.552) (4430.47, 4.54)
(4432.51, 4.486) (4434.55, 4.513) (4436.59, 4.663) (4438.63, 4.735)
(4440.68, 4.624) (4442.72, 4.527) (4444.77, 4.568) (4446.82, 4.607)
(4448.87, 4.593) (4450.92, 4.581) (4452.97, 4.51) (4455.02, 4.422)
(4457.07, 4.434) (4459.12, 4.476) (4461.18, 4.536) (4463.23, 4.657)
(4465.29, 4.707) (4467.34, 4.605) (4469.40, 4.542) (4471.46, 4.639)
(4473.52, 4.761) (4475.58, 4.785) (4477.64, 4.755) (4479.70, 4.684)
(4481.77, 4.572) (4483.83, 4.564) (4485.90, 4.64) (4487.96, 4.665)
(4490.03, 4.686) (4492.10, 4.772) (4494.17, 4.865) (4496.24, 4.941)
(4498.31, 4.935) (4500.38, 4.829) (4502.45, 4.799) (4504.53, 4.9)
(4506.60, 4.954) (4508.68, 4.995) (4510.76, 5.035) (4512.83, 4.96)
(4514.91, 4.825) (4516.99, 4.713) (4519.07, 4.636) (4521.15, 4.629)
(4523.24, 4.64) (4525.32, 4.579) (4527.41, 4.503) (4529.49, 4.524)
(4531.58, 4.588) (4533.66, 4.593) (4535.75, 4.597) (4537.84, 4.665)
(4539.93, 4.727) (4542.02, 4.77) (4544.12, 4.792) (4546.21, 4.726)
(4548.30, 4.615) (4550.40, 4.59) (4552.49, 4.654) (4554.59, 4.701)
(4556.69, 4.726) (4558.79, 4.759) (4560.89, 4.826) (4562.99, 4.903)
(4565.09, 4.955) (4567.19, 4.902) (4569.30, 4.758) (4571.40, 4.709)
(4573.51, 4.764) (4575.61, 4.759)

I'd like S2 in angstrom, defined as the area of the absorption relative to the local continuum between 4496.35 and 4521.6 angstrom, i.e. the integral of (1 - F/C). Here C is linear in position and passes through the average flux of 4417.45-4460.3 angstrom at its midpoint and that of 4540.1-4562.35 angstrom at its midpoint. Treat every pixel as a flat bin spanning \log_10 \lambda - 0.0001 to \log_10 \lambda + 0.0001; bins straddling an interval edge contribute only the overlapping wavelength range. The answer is -1.1 angstrom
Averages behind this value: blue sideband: 4.56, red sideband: 4.72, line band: 4.86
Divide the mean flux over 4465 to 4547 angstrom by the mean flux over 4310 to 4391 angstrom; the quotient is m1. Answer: 1.12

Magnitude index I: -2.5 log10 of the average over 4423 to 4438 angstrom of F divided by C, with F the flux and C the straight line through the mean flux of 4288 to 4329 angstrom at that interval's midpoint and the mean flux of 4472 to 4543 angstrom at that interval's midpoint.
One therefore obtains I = -0.04 mag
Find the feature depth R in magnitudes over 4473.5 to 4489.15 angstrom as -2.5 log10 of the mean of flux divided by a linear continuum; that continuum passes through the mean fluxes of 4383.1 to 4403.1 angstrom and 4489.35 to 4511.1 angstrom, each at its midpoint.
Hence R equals 0.02 mag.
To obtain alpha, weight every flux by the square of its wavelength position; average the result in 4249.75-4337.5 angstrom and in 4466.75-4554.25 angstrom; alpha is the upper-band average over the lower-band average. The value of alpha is 1.28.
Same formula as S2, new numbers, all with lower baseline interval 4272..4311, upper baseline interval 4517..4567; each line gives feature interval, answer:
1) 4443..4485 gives -1.7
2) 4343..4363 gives -2.1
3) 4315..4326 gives -0.9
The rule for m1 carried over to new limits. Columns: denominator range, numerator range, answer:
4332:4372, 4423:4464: 1.06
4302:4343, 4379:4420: 1.11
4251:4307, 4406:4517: 1.15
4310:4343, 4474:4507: 1.19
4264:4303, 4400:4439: 1.12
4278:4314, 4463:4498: 1.25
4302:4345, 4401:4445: 1.17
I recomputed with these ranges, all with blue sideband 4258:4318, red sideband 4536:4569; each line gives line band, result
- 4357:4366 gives -0.14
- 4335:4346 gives 0.15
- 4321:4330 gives 0.00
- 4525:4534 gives 0.03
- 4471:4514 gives -0.05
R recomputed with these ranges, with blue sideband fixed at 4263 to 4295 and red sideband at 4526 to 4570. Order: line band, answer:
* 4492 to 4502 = -0.065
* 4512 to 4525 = -0.018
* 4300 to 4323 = 0.101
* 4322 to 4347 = 0.081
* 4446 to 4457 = -0.009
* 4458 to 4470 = -0.016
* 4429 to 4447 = -0.029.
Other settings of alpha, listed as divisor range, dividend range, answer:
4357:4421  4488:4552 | 1.15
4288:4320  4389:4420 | 1.22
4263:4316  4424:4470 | 1.25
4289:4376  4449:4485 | 1.19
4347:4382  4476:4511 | 1.14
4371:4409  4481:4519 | 1.20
